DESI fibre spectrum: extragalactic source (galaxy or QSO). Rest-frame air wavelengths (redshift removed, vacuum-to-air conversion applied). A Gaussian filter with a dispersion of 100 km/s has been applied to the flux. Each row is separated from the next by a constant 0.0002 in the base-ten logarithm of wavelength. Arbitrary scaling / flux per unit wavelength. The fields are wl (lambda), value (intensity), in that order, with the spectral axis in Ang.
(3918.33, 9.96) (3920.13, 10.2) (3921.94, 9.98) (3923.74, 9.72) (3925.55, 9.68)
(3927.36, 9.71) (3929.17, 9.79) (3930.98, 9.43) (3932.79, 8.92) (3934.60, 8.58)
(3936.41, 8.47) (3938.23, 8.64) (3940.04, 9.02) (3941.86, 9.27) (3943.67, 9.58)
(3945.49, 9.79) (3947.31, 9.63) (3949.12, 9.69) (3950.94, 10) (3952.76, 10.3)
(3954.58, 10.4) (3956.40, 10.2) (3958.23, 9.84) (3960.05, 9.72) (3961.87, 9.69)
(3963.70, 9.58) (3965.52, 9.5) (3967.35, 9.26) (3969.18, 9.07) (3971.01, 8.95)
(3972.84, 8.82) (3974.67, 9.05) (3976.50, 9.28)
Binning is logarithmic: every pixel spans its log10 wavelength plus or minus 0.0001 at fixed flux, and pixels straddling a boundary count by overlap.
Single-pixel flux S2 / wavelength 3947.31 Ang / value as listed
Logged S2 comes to 9.63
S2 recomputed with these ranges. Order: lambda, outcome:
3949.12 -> 9.69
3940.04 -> 9.02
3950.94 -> 10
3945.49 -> 9.79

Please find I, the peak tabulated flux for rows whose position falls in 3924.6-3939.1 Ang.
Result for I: 9.79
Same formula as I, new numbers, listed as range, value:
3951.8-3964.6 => 10.4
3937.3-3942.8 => 9.27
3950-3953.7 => 10.3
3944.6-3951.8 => 10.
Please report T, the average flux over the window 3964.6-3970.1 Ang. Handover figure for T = 9.27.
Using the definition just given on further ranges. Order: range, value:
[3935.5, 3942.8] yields 8.85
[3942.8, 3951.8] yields 9.74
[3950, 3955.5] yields 10.2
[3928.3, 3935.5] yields 9.18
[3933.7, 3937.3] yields 8.53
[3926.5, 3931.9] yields 9.64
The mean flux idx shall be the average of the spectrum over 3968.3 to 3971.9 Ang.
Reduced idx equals 9.01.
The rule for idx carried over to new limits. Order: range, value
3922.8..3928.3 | 9.71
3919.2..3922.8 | 10.1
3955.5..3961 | 9.92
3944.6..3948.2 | 9.7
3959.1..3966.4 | 9.63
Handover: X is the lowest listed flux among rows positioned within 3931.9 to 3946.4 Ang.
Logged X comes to 8.47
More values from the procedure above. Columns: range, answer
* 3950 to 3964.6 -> 9.58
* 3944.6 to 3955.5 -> 9.63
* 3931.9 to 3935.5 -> 8.58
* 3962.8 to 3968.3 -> 9.26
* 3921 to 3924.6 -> 9.72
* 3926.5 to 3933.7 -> 8.92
